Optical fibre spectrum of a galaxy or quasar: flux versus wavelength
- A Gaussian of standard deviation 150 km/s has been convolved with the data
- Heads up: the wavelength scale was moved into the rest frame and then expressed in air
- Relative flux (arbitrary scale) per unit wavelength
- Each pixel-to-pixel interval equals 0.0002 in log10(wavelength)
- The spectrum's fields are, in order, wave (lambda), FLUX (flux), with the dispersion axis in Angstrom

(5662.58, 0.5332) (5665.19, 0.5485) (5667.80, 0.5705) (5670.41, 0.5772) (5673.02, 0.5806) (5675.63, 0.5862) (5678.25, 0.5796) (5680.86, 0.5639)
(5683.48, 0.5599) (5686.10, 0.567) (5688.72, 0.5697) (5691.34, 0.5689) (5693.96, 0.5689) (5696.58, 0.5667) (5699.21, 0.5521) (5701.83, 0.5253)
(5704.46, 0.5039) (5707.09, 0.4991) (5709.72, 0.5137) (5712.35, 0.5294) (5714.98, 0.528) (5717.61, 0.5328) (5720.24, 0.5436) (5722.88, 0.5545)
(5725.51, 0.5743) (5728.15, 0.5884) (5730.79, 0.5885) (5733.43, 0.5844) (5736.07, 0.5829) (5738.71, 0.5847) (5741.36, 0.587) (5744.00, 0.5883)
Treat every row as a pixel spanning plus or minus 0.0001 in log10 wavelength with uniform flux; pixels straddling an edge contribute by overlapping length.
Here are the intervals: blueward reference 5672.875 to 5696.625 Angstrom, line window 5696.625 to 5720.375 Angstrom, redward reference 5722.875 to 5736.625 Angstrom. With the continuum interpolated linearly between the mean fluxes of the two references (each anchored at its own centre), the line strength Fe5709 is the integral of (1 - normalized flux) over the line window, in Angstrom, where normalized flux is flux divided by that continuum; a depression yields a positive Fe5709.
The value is 2.0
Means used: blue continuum 0.571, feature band 0.527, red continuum 0.581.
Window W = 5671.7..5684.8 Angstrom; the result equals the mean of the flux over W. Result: 0.574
